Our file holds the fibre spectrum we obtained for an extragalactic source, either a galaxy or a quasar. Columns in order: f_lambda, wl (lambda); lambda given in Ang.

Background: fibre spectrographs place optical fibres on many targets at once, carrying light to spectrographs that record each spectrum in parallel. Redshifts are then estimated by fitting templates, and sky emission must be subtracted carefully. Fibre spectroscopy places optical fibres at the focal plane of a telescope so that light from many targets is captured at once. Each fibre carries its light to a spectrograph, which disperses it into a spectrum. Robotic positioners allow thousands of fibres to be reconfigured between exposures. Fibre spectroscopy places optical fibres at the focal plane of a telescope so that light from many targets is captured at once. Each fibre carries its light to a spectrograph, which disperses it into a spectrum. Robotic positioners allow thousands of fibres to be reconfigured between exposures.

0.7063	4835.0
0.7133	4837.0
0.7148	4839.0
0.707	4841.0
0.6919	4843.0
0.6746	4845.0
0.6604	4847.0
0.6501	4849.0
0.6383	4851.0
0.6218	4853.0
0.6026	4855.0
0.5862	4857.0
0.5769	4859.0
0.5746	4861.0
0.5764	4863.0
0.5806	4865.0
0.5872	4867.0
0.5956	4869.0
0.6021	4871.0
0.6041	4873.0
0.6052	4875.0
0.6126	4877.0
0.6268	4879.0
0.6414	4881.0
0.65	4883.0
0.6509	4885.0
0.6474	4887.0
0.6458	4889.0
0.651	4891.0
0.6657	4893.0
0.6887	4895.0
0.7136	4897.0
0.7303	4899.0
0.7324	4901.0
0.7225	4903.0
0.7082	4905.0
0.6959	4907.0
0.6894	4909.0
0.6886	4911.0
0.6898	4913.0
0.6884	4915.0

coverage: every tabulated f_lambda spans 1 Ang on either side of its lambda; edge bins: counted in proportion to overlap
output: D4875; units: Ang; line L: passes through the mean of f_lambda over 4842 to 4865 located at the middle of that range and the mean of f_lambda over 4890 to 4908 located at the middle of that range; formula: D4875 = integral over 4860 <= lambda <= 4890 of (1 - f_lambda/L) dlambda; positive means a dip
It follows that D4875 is 2.1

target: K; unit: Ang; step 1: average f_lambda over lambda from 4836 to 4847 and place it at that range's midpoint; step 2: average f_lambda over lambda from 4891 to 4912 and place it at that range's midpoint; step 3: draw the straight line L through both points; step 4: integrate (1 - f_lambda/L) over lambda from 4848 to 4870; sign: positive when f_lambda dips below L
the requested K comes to 3.1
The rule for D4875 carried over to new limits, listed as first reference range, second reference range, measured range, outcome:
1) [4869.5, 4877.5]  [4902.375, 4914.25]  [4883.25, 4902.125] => -0.7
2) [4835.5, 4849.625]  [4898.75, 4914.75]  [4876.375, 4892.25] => 1.3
